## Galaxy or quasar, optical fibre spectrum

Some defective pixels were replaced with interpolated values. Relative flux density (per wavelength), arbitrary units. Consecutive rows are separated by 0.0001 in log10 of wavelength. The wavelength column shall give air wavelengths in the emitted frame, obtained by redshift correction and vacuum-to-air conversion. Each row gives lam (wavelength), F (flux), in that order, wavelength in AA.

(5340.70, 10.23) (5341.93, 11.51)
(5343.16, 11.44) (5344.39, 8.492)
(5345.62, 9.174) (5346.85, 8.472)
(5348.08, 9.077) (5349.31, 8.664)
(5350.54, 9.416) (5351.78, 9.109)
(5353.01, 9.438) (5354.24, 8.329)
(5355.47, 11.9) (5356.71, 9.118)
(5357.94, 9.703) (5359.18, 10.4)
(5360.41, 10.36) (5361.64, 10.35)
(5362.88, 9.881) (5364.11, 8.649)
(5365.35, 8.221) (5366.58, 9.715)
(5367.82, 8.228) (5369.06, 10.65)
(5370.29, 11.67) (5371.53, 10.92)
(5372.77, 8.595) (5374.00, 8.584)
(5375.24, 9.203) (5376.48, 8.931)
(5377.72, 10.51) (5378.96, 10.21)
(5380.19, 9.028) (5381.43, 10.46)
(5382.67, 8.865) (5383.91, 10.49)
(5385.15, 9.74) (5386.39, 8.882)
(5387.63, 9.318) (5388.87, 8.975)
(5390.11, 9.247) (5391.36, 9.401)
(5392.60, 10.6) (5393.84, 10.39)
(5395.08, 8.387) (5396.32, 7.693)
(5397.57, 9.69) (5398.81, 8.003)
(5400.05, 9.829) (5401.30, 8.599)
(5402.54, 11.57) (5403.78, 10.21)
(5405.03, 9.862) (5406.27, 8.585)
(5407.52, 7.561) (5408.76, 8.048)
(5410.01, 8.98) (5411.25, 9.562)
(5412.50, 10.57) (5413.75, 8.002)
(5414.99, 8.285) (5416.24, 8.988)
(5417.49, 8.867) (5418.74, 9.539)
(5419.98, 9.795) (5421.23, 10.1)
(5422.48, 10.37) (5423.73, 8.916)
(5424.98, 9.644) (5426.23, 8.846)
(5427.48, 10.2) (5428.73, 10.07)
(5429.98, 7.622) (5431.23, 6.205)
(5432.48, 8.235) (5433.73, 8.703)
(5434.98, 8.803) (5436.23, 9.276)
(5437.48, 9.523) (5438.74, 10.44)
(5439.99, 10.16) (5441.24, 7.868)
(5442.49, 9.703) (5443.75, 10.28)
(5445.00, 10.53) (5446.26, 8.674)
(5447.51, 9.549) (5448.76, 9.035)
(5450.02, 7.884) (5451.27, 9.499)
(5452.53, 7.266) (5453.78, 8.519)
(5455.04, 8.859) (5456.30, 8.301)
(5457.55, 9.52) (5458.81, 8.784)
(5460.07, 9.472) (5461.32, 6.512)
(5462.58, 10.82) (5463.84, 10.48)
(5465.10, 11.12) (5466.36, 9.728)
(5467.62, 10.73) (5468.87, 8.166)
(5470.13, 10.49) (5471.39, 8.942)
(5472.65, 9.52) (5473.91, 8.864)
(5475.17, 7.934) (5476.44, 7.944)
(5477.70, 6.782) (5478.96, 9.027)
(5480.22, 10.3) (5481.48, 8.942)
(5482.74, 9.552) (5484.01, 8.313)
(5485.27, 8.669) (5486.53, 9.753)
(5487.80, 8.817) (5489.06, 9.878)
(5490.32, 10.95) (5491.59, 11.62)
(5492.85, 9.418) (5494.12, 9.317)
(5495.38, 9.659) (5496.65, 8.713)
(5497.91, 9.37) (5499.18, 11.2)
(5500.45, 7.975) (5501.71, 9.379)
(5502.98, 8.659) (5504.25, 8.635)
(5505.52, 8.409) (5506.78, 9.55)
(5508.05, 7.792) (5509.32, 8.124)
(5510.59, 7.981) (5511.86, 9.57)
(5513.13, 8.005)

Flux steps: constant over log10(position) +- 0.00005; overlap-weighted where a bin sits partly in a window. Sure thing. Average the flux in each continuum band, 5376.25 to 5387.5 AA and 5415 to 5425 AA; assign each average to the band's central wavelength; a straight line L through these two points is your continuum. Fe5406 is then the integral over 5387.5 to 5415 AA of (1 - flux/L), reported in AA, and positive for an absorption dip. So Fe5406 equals 1.0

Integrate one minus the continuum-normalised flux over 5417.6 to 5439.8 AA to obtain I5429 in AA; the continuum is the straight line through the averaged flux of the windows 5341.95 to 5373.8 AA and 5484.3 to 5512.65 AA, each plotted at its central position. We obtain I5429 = 0.52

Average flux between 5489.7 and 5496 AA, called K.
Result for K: 10.2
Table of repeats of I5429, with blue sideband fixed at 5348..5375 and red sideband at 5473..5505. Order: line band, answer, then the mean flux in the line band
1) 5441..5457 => 0.6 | 8.95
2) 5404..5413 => 0.4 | 9.05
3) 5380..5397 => 0.2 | 9.4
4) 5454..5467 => -0.1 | 9.33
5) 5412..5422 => 0.2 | 9.27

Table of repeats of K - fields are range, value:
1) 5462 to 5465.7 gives 10.8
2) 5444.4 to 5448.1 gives 9.57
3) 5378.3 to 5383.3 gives 9.66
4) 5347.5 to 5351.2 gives 9.04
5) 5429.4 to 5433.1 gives 7.35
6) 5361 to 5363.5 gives 10.1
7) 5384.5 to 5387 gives 9.33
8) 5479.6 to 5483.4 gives 9.58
